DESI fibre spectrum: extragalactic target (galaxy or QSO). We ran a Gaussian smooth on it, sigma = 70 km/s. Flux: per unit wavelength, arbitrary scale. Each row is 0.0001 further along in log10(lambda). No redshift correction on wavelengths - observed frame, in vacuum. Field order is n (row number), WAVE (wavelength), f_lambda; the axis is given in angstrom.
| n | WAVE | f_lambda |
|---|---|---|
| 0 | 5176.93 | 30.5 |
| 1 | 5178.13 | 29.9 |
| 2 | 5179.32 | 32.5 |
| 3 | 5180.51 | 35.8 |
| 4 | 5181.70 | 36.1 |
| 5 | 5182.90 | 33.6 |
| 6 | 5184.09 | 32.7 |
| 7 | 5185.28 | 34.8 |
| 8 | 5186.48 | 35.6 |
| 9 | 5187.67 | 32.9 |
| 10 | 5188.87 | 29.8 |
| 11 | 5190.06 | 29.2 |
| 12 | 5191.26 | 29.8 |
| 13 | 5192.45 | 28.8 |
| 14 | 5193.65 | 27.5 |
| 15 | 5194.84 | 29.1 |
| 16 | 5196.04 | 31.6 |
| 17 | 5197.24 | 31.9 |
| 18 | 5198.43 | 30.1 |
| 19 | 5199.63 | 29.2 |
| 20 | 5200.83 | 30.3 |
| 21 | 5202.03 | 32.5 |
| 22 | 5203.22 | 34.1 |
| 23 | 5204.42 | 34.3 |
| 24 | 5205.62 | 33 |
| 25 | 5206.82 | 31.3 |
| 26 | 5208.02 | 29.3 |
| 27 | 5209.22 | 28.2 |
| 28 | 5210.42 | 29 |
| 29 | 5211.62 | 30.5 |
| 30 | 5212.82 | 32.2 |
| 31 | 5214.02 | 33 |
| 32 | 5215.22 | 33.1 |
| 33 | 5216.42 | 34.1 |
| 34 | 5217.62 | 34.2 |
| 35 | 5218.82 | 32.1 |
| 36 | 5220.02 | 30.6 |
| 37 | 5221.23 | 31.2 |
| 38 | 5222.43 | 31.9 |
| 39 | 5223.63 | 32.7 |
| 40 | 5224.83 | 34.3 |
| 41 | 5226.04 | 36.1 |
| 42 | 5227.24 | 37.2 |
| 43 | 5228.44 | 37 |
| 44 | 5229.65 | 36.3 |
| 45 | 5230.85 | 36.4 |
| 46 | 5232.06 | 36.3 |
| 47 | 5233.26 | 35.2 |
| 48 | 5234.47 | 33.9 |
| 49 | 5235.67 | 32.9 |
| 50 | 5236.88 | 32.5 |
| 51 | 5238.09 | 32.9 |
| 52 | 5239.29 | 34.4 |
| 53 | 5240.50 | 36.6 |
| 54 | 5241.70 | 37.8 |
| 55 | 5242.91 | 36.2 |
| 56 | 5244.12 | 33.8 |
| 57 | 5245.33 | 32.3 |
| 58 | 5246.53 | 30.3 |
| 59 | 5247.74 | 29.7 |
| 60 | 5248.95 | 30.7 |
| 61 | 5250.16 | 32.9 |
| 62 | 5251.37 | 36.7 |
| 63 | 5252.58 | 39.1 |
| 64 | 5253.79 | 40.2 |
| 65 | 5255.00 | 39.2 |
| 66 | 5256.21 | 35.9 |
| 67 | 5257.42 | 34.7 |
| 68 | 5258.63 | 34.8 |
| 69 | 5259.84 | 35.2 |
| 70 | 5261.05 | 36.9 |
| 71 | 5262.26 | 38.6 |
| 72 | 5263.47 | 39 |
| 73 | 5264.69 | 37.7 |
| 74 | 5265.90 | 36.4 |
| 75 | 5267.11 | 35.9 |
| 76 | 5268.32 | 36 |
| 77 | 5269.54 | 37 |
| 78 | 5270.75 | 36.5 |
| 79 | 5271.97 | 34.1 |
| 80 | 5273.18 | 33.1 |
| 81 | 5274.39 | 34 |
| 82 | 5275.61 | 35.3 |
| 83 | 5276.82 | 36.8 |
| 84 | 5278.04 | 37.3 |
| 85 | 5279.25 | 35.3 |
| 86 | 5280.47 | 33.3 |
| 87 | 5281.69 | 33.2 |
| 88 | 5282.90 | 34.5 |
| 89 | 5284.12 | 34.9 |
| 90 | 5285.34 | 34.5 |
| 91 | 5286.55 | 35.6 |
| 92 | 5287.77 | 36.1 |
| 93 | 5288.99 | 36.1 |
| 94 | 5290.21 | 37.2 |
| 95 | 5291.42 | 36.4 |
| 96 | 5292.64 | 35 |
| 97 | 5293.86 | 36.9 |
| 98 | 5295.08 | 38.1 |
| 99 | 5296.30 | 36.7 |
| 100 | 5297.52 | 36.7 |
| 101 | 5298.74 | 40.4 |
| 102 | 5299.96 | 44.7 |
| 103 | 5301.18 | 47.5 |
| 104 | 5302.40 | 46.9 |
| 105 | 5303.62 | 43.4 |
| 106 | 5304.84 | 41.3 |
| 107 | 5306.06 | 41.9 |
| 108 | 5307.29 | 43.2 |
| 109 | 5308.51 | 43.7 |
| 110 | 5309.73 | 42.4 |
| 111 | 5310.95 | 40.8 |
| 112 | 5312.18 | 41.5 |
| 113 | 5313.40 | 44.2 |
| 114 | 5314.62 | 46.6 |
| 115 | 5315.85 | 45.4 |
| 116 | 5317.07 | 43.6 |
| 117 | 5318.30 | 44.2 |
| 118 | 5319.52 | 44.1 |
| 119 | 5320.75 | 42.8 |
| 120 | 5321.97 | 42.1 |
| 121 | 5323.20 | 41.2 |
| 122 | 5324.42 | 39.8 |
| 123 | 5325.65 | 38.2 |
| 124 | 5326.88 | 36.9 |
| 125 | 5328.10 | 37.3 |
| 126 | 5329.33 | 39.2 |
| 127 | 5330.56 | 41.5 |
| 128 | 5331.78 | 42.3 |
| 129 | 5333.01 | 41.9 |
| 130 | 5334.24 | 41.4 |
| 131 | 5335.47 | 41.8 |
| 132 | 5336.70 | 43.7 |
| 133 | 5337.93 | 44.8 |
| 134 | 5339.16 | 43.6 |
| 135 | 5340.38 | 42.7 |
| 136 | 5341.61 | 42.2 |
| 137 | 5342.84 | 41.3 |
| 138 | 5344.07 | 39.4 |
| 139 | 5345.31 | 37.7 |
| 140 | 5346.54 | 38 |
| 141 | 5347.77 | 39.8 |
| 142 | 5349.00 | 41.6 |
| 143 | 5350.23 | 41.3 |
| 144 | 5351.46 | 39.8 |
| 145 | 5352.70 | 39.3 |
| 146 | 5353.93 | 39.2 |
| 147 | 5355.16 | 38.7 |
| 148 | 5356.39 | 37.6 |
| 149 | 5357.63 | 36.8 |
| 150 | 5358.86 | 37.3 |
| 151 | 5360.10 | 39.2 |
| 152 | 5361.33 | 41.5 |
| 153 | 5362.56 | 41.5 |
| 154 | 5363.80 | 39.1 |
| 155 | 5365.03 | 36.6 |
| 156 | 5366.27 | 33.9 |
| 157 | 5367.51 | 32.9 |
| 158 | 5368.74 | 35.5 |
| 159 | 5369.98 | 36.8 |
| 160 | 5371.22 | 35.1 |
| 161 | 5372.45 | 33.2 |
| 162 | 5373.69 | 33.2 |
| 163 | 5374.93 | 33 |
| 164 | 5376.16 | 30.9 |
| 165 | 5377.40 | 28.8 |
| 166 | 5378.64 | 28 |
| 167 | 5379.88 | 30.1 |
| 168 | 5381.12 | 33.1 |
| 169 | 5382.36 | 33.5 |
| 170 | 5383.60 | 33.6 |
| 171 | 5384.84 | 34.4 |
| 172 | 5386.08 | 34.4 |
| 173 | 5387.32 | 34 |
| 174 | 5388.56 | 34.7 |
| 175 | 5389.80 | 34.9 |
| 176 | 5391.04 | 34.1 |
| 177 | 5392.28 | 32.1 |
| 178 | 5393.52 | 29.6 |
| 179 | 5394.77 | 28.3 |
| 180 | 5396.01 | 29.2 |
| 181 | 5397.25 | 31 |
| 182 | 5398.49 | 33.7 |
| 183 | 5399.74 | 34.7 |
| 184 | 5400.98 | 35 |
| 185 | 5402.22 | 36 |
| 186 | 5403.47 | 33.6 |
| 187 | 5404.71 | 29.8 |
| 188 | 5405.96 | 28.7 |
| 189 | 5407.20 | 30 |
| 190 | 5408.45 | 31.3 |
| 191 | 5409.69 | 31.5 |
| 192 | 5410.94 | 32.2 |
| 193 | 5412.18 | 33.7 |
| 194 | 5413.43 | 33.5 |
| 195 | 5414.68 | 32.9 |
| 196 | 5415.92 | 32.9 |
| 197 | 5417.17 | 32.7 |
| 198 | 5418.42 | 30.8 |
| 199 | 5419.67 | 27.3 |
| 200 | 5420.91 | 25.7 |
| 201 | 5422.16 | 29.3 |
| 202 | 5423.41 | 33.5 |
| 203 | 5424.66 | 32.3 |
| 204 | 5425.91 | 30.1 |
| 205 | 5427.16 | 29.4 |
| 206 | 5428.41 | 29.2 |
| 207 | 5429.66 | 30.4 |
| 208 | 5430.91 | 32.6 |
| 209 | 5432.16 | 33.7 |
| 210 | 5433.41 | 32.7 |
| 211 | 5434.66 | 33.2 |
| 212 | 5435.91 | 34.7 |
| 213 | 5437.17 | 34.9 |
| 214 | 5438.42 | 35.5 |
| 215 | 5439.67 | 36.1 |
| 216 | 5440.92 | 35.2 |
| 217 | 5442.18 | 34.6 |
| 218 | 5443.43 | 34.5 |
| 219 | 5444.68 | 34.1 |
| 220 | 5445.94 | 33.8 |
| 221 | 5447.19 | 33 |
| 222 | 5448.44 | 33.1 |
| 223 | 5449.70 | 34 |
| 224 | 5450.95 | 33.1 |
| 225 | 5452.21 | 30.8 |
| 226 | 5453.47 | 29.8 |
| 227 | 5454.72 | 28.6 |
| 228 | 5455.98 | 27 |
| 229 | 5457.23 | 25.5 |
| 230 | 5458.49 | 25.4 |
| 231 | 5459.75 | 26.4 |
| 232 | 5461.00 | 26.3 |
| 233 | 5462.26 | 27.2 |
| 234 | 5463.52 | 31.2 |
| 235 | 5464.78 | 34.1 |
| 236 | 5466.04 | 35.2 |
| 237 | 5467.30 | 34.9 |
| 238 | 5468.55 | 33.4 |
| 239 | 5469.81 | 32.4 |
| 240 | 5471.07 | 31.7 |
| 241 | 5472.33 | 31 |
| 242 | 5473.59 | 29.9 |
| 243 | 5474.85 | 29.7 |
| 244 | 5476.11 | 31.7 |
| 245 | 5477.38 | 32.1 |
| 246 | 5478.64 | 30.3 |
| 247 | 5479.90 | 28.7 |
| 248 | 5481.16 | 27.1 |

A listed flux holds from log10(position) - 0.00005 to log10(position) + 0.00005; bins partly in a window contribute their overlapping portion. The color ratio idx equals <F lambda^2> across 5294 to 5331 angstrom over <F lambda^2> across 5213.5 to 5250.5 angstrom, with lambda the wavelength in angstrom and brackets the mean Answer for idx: 1.27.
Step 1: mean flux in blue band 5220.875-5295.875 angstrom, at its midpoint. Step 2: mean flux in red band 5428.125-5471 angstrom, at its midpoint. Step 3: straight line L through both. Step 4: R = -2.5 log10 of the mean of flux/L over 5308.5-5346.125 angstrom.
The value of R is -0.221 mag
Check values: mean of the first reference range 35.3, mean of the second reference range 32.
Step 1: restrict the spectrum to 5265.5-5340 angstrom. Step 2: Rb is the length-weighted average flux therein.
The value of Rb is 39.5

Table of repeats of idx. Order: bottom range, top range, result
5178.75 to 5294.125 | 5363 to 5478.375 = 1.01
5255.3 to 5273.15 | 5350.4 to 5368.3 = 1.09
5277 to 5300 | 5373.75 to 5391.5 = 0.93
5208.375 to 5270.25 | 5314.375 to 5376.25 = 1.19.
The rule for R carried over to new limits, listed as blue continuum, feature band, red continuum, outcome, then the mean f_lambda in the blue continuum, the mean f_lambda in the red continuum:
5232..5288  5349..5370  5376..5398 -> -0.17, 35.2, 32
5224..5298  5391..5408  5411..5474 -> 0.03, 35.5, 31.7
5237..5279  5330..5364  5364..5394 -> -0.20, 35.5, 33.3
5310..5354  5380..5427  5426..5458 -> 0.11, 41.5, 32.3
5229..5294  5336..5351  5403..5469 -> -0.22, 35.4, 31.6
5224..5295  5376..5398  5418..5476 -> 0.03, 35.4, 31.5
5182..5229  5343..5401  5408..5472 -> -0.11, 32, 31.7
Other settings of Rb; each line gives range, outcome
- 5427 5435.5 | 31.8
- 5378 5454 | 32.4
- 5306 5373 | 40.3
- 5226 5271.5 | 35.5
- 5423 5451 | 33.2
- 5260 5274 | 36.4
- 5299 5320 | 43.8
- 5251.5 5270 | 37.1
